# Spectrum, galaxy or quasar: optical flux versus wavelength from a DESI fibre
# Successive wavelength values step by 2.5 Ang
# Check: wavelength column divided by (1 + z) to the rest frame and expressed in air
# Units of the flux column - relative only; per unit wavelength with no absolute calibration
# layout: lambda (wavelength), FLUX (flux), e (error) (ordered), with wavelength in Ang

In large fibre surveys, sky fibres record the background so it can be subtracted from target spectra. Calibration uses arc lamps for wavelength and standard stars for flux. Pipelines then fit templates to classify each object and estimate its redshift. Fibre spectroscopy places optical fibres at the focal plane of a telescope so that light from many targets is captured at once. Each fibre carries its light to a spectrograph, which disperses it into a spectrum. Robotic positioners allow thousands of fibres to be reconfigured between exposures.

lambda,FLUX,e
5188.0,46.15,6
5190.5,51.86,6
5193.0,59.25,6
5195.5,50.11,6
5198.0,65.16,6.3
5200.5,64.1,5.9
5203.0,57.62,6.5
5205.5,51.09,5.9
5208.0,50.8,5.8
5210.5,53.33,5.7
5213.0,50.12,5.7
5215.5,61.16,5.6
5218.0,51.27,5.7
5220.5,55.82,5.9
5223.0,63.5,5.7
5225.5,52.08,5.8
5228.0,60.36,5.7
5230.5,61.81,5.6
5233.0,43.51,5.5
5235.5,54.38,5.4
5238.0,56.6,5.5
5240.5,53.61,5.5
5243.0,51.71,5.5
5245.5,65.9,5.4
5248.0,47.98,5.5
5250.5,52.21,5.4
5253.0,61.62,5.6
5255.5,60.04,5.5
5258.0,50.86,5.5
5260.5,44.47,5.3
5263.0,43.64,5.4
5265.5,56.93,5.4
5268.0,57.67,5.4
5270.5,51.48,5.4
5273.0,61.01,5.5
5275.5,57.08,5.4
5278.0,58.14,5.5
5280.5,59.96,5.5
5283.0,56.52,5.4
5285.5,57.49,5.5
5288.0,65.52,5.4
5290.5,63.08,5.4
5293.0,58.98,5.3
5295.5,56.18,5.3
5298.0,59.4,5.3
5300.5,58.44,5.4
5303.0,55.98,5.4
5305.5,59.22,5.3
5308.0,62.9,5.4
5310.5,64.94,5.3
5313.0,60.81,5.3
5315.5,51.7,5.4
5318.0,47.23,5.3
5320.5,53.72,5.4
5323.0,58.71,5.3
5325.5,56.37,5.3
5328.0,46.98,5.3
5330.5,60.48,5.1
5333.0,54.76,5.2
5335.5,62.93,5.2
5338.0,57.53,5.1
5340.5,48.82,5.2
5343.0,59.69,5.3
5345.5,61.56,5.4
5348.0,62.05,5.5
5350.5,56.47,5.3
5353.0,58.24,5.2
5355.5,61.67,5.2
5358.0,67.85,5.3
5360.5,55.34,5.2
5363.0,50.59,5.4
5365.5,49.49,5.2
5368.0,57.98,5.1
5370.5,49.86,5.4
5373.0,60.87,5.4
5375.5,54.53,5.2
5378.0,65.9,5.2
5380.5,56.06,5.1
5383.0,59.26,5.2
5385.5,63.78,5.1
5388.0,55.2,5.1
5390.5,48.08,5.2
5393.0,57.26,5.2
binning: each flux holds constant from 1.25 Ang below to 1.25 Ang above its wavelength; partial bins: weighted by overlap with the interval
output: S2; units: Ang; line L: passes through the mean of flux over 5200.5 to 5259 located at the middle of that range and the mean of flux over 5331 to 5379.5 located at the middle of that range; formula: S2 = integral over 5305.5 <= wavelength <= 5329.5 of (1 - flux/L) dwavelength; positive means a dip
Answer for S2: 0.4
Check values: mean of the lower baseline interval 55.3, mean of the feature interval 56.1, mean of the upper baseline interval 57.7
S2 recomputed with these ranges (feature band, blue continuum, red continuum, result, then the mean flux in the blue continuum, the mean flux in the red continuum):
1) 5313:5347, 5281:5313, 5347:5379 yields 1.8 Ang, 59.9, 57.7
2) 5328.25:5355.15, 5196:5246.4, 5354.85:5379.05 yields -0.4 Ang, 56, 57.2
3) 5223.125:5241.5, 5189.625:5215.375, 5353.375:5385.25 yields 0.3 Ang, 55.6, 57.7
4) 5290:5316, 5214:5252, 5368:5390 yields -1.3 Ang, 55.5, 57.8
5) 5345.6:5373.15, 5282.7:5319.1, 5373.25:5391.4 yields 0.4 Ang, 58.7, 57.9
